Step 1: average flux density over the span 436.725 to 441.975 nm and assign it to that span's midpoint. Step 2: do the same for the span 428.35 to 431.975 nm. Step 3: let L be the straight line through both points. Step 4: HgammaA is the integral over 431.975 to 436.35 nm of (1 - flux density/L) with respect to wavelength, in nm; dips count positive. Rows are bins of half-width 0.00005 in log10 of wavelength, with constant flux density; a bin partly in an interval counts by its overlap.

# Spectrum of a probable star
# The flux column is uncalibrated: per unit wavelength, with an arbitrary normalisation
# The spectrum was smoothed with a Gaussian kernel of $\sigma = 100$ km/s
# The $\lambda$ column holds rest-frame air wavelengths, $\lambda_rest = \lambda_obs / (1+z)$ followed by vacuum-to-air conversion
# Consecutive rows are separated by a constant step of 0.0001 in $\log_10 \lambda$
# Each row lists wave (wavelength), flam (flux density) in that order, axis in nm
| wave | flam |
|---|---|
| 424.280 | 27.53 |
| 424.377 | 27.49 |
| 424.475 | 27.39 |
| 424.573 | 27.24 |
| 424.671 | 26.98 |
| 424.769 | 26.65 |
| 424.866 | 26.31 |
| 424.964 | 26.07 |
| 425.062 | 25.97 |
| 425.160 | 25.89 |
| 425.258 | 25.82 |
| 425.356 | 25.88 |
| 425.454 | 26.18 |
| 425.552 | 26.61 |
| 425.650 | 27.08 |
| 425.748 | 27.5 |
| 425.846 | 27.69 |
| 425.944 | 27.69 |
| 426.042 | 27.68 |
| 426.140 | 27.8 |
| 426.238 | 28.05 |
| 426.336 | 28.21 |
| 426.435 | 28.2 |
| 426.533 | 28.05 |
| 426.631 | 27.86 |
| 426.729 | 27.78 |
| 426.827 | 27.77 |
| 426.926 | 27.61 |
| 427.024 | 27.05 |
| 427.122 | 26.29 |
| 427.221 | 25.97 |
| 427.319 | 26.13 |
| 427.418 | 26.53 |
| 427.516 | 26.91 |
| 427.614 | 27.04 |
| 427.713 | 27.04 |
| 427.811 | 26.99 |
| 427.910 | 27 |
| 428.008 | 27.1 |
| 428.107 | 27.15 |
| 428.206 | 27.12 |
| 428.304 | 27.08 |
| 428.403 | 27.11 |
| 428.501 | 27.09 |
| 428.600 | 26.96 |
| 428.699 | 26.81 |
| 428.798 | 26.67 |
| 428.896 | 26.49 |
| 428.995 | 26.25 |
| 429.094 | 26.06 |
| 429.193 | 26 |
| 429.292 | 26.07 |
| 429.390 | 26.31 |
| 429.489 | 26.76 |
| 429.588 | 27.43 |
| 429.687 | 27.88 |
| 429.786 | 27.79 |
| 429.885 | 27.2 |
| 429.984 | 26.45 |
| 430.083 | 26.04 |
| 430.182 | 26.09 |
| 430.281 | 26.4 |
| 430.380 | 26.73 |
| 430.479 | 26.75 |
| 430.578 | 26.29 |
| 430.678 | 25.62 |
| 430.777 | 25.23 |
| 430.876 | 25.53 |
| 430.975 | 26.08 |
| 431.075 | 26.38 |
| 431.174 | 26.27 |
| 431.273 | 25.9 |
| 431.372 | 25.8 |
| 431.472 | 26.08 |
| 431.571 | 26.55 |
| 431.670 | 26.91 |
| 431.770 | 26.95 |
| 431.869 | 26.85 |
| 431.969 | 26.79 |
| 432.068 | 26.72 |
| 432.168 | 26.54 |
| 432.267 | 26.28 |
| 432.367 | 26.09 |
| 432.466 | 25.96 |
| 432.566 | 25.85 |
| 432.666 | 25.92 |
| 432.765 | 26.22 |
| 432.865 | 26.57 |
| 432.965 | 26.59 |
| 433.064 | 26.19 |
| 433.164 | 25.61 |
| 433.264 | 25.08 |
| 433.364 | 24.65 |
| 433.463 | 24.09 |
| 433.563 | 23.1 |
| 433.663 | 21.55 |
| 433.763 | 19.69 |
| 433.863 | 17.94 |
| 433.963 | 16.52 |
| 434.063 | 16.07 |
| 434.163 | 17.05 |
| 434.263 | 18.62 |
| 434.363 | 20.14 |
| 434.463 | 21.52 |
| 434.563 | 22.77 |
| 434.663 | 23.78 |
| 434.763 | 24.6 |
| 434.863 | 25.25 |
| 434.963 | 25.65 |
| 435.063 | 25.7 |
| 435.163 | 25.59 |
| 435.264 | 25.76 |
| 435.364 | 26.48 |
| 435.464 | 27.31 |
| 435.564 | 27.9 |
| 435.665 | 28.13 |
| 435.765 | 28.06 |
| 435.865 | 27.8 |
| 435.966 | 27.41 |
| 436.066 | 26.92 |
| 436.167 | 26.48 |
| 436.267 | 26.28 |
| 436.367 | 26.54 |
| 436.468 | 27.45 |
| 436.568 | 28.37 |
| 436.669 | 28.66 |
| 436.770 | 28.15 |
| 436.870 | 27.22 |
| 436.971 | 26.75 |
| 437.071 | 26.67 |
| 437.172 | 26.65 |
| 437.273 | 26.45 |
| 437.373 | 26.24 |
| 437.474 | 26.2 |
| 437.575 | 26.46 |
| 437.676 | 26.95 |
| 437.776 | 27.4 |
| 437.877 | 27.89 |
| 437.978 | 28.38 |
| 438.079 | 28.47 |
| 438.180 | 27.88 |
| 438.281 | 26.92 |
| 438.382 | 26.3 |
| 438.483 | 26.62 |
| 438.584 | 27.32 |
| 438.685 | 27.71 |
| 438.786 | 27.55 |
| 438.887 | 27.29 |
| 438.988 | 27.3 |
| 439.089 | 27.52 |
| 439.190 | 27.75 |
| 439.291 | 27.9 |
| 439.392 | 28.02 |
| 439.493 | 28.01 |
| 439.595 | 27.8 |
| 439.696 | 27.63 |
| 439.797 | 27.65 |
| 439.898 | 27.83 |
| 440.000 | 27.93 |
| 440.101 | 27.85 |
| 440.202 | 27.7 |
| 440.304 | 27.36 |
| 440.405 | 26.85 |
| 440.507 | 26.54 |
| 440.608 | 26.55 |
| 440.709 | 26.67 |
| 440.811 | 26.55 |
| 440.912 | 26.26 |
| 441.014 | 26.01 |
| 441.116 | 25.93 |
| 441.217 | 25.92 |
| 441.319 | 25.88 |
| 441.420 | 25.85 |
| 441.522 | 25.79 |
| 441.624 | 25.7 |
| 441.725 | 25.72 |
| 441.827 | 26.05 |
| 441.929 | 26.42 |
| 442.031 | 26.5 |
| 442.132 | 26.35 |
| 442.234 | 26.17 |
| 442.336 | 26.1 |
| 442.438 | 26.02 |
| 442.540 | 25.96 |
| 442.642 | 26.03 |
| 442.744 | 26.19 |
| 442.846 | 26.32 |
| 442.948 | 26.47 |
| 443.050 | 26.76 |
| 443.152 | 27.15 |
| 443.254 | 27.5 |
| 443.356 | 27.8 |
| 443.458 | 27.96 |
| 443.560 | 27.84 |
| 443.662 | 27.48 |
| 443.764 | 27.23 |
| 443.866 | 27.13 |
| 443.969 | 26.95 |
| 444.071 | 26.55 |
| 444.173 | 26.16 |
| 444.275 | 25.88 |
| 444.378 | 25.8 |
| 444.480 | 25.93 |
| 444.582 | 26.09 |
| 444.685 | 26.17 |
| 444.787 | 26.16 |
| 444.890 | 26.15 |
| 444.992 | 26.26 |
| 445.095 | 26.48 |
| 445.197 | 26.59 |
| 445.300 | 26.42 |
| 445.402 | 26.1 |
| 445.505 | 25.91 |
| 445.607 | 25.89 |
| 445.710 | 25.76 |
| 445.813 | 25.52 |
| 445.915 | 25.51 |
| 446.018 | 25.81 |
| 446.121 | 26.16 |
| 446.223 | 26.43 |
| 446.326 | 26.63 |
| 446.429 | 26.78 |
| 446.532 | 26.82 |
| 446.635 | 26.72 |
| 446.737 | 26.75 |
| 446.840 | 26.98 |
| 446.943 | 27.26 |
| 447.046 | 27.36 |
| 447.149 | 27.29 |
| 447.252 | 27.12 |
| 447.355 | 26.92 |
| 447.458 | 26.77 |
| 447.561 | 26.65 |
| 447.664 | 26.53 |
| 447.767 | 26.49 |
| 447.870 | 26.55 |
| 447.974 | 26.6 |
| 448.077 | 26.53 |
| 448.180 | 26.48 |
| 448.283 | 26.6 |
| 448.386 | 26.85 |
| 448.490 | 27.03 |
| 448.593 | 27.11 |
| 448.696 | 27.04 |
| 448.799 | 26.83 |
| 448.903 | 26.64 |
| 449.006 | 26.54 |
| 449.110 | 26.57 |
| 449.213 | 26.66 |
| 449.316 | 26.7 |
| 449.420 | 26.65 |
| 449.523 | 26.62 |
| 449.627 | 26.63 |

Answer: 0.36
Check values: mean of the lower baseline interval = 26.5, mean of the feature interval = 24.5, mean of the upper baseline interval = 27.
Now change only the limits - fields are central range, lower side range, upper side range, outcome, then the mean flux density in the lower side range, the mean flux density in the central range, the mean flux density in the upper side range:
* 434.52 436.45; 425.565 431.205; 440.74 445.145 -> 0.03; 26.9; 26.3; 26.4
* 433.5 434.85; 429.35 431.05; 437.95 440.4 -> 0.33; 26.5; 20.4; 27.6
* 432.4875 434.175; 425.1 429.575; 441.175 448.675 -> 0.24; 27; 23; 26.5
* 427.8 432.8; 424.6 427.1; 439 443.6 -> 0.10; 27.1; 26.5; 26.8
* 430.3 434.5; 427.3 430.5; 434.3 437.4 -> 0.32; 26.8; 24.5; 26.2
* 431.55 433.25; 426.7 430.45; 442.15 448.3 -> 0.03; 26.8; 26.4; 26.5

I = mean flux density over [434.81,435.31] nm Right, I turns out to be 25.6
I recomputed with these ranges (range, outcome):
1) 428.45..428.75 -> 26.9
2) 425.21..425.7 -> 26.3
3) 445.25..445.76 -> 26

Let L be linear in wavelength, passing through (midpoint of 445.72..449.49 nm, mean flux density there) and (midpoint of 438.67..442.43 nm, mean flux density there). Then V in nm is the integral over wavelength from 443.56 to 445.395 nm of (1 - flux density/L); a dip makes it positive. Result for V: 0.019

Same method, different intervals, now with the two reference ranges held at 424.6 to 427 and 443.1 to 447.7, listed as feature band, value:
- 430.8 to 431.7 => 0.03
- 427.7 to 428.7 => 0.00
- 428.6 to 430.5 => 0.03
